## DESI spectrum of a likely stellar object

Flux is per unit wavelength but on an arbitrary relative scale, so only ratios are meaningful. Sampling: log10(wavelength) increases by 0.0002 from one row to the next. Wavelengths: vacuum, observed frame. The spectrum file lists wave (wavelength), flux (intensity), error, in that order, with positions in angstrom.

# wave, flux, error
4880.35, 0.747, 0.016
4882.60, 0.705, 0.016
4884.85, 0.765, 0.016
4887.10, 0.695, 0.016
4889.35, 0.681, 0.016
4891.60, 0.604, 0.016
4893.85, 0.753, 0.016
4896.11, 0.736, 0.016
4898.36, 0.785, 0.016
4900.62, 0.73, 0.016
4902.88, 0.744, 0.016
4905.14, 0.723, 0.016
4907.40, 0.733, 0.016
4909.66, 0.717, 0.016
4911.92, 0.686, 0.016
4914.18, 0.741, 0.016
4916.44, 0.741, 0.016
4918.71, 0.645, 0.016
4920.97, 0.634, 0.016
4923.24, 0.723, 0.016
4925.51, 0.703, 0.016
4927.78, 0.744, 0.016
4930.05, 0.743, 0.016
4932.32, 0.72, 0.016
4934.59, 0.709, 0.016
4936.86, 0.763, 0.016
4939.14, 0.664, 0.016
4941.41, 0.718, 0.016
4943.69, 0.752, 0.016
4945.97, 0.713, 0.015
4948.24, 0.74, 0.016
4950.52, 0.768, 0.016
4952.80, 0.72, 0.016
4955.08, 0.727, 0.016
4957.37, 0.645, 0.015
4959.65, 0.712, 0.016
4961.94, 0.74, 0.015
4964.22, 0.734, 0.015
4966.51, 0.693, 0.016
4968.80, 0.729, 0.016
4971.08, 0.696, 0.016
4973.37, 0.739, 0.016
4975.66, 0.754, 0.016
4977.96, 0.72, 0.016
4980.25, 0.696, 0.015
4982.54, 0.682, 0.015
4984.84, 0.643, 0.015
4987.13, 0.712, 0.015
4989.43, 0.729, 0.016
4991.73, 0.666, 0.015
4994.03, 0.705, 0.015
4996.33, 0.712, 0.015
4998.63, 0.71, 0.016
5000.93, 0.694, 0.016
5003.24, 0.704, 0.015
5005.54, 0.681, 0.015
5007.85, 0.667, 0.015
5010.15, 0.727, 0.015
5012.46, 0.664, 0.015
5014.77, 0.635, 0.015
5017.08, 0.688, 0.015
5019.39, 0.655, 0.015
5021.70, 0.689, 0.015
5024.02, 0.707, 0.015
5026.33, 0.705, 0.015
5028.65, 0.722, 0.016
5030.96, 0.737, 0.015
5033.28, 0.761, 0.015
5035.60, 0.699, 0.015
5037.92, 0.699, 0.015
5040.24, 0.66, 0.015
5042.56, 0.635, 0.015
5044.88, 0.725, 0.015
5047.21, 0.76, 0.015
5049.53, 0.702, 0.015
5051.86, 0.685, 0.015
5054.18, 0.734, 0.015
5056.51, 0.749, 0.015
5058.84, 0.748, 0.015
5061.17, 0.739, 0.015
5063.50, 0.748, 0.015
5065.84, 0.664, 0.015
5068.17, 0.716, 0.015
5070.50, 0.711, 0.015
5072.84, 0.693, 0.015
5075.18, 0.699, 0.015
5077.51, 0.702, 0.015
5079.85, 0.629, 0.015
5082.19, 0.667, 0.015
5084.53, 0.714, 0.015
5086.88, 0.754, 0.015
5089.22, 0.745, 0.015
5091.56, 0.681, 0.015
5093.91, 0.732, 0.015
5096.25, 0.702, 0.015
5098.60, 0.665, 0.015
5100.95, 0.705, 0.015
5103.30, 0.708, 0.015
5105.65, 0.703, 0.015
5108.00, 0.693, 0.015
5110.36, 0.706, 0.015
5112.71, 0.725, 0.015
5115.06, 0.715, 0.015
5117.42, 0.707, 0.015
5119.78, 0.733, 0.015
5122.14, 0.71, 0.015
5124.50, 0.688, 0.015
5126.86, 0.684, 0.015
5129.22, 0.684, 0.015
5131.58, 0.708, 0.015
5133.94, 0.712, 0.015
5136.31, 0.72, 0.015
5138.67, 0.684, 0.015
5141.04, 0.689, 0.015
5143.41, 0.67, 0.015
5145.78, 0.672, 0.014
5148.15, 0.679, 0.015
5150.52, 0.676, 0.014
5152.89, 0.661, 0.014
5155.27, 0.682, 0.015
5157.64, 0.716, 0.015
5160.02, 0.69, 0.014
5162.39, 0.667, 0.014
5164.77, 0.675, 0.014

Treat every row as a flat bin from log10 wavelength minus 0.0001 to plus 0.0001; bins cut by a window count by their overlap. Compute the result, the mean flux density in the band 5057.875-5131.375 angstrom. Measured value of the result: 0.705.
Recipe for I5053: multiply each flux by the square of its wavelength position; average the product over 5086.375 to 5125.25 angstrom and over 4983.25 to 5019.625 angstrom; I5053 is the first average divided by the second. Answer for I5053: 1.1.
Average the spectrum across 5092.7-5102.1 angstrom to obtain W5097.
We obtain 0.701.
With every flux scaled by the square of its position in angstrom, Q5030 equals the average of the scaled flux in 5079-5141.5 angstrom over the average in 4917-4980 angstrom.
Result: 1.0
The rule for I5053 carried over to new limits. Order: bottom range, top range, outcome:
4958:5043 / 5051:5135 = 1.05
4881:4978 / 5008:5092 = 1.03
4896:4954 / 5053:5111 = 1.04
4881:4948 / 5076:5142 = 1.06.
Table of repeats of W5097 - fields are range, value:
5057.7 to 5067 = 0.724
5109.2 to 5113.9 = 0.717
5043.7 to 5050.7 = 0.728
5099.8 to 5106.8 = 0.705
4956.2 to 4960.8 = 0.677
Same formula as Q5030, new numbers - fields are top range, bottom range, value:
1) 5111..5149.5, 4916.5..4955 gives 1.05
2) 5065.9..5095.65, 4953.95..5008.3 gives 1.04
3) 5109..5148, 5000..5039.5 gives 1.05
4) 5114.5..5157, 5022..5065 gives 1.00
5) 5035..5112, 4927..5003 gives 1.03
